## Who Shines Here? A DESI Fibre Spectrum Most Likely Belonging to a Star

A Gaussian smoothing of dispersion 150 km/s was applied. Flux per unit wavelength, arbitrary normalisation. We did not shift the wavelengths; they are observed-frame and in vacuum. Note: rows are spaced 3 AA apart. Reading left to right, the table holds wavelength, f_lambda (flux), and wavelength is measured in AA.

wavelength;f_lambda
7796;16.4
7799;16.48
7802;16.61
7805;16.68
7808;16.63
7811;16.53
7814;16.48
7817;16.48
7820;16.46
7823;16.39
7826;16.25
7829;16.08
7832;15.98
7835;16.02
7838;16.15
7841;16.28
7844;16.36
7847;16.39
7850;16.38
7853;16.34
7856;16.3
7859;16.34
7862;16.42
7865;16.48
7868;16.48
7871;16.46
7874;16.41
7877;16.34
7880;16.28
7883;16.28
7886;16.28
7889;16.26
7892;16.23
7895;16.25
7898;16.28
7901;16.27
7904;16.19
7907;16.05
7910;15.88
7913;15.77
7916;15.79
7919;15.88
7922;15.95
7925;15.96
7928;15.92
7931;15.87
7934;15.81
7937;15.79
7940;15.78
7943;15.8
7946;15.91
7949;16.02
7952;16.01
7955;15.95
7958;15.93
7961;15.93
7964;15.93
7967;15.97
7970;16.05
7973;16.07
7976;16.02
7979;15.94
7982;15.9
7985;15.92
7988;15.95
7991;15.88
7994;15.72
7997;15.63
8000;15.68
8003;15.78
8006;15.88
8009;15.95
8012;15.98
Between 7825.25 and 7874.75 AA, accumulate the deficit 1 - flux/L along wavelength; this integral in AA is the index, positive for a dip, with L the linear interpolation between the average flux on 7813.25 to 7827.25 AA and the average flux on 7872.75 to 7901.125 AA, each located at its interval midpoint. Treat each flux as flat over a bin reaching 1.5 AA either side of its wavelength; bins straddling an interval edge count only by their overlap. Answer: 0.2 AA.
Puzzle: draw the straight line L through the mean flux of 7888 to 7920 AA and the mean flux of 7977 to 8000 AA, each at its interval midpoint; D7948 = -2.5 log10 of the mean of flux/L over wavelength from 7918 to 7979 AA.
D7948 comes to 0.00 mag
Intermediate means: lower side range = 16.1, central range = 15.9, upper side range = 15.8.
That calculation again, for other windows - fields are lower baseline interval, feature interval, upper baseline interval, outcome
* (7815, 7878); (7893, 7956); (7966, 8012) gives 0.009 mag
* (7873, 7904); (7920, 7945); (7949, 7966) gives 0.014 mag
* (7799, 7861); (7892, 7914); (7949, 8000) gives 0.002 mag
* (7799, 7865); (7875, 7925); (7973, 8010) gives 0.002 mag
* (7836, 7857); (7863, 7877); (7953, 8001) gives -0.014 mag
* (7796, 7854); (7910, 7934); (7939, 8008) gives 0.013 mag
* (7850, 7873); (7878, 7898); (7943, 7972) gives 0.001 mag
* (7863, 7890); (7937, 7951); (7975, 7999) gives 0.013 mag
